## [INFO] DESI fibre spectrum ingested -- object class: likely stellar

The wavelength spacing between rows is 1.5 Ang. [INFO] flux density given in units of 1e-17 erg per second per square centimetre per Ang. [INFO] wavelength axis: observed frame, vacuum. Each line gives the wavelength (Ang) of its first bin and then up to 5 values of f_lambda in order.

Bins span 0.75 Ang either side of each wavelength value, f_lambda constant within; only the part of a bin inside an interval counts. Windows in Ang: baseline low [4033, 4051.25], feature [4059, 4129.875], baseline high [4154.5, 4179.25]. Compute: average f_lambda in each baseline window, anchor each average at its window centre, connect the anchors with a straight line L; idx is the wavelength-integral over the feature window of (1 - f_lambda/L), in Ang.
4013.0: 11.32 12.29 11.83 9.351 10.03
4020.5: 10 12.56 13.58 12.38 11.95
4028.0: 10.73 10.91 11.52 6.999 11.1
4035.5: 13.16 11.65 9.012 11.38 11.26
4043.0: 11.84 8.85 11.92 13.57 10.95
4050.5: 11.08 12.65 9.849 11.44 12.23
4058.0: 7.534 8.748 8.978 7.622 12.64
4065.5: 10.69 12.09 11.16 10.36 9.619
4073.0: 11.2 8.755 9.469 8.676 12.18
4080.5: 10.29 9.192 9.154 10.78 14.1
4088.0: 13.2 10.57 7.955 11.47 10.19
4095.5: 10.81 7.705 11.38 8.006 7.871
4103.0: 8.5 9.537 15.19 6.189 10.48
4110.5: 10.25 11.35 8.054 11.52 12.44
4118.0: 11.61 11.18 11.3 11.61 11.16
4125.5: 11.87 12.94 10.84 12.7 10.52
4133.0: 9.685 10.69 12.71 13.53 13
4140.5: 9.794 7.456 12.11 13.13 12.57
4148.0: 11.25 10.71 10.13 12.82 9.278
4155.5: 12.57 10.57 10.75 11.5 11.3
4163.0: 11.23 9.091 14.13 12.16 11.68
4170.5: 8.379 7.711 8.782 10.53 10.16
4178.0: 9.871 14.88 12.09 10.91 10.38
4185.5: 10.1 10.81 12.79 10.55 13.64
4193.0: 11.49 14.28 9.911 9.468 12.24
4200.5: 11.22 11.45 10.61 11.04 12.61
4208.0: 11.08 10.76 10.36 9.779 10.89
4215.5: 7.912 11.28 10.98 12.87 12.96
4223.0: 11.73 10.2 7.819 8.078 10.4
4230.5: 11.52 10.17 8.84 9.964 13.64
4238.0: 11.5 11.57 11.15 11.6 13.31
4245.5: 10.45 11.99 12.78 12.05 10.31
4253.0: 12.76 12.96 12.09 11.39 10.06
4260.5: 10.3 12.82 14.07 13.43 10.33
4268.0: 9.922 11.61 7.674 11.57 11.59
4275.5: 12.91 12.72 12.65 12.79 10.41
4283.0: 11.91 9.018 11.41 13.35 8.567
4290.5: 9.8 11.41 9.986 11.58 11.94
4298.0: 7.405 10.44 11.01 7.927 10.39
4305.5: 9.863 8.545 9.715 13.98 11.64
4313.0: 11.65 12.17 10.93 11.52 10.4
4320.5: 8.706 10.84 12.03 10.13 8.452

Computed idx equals 3.6 Ang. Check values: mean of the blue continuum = 11.3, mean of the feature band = 10.5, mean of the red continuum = 10.7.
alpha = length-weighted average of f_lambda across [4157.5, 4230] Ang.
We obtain 10.9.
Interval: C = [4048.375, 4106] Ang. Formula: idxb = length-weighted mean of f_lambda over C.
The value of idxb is 10.3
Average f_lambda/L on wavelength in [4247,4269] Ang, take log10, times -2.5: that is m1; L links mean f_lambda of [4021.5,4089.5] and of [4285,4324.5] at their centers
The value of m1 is -0.11 mag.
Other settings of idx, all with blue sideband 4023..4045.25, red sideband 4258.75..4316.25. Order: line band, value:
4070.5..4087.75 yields 1.03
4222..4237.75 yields 1.02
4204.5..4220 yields 0.37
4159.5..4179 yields 0.87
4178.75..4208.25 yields -1.47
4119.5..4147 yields -1.17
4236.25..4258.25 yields -1.80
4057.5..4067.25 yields 1.20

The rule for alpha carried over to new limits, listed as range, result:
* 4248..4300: 11.3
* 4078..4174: 10.8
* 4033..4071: 10.8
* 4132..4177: 11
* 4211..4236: 10.4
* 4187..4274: 11.2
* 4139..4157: 11.1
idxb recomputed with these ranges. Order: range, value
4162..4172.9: 10.6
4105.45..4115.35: 10.3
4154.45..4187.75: 10.9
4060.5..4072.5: 10.4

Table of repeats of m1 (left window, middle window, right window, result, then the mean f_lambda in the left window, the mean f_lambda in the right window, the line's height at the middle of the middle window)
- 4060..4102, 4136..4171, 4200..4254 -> -0.07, 10.2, 11.1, 10.6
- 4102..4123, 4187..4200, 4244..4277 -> -0.05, 10.6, 11.6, 11.2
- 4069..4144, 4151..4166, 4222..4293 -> -0.03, 10.6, 11.2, 10.8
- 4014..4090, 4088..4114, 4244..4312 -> 0.11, 10.8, 11.2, 10.9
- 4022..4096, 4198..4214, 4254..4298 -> 0.01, 10.8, 11.3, 11.1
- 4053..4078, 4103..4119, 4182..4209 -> 0.00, 10.1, 11.4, 10.5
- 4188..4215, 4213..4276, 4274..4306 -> -0.01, 11.3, 10.9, 11.1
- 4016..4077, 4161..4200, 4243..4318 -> -0.01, 10.8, 11.2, 11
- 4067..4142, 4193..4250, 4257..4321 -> -0.02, 10.7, 11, 10.9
